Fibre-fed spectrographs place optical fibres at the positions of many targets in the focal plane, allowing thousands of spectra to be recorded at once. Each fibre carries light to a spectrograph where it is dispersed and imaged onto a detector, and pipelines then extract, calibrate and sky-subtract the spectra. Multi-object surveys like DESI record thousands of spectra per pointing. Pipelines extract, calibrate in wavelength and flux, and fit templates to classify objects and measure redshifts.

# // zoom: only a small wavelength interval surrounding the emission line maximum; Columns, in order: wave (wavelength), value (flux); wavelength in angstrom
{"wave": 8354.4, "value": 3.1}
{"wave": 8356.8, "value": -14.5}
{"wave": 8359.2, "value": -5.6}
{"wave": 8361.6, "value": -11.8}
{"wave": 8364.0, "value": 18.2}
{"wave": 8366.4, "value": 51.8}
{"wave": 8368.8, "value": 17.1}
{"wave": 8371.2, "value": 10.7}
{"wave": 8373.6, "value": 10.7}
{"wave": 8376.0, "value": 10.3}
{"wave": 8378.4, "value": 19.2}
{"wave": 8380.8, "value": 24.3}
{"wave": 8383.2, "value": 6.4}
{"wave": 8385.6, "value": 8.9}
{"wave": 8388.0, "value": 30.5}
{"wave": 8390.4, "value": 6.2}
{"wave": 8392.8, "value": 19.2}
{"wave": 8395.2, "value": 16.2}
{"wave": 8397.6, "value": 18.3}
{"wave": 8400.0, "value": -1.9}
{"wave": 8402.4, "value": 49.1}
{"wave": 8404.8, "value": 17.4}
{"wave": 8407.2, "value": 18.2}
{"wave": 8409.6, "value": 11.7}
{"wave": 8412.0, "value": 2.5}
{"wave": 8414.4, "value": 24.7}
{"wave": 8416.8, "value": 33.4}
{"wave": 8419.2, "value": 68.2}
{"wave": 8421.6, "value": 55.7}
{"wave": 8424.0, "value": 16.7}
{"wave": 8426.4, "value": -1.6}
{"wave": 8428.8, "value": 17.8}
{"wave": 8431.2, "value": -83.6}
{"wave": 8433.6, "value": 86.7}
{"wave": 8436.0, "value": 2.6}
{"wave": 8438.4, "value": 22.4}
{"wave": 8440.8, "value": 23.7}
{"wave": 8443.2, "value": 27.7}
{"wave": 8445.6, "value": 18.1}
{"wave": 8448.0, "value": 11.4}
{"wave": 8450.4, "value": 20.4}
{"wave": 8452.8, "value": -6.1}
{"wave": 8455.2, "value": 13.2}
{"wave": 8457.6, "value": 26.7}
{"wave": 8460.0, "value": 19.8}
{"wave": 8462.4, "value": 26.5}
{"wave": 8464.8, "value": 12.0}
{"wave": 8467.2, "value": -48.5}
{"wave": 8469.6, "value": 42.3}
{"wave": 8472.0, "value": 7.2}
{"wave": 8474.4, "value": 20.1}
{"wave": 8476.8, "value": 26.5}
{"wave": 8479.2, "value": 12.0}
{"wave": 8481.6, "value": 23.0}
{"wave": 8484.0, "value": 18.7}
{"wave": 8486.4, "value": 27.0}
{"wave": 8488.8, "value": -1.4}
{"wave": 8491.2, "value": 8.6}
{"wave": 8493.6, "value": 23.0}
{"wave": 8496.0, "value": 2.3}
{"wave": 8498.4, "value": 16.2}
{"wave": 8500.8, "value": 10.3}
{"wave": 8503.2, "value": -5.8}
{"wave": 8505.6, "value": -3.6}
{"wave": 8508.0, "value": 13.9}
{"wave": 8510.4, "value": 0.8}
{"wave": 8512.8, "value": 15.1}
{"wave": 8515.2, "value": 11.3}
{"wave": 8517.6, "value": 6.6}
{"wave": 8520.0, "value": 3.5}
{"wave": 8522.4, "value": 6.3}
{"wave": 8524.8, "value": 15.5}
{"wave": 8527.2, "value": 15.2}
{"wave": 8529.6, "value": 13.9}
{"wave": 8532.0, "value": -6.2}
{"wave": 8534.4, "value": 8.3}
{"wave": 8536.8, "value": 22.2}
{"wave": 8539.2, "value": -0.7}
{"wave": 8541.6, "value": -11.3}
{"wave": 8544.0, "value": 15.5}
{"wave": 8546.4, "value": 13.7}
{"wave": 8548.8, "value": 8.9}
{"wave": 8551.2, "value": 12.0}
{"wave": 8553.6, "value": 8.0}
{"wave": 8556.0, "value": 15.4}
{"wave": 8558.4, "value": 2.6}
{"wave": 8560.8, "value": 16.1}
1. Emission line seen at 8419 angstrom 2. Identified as H-gamma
